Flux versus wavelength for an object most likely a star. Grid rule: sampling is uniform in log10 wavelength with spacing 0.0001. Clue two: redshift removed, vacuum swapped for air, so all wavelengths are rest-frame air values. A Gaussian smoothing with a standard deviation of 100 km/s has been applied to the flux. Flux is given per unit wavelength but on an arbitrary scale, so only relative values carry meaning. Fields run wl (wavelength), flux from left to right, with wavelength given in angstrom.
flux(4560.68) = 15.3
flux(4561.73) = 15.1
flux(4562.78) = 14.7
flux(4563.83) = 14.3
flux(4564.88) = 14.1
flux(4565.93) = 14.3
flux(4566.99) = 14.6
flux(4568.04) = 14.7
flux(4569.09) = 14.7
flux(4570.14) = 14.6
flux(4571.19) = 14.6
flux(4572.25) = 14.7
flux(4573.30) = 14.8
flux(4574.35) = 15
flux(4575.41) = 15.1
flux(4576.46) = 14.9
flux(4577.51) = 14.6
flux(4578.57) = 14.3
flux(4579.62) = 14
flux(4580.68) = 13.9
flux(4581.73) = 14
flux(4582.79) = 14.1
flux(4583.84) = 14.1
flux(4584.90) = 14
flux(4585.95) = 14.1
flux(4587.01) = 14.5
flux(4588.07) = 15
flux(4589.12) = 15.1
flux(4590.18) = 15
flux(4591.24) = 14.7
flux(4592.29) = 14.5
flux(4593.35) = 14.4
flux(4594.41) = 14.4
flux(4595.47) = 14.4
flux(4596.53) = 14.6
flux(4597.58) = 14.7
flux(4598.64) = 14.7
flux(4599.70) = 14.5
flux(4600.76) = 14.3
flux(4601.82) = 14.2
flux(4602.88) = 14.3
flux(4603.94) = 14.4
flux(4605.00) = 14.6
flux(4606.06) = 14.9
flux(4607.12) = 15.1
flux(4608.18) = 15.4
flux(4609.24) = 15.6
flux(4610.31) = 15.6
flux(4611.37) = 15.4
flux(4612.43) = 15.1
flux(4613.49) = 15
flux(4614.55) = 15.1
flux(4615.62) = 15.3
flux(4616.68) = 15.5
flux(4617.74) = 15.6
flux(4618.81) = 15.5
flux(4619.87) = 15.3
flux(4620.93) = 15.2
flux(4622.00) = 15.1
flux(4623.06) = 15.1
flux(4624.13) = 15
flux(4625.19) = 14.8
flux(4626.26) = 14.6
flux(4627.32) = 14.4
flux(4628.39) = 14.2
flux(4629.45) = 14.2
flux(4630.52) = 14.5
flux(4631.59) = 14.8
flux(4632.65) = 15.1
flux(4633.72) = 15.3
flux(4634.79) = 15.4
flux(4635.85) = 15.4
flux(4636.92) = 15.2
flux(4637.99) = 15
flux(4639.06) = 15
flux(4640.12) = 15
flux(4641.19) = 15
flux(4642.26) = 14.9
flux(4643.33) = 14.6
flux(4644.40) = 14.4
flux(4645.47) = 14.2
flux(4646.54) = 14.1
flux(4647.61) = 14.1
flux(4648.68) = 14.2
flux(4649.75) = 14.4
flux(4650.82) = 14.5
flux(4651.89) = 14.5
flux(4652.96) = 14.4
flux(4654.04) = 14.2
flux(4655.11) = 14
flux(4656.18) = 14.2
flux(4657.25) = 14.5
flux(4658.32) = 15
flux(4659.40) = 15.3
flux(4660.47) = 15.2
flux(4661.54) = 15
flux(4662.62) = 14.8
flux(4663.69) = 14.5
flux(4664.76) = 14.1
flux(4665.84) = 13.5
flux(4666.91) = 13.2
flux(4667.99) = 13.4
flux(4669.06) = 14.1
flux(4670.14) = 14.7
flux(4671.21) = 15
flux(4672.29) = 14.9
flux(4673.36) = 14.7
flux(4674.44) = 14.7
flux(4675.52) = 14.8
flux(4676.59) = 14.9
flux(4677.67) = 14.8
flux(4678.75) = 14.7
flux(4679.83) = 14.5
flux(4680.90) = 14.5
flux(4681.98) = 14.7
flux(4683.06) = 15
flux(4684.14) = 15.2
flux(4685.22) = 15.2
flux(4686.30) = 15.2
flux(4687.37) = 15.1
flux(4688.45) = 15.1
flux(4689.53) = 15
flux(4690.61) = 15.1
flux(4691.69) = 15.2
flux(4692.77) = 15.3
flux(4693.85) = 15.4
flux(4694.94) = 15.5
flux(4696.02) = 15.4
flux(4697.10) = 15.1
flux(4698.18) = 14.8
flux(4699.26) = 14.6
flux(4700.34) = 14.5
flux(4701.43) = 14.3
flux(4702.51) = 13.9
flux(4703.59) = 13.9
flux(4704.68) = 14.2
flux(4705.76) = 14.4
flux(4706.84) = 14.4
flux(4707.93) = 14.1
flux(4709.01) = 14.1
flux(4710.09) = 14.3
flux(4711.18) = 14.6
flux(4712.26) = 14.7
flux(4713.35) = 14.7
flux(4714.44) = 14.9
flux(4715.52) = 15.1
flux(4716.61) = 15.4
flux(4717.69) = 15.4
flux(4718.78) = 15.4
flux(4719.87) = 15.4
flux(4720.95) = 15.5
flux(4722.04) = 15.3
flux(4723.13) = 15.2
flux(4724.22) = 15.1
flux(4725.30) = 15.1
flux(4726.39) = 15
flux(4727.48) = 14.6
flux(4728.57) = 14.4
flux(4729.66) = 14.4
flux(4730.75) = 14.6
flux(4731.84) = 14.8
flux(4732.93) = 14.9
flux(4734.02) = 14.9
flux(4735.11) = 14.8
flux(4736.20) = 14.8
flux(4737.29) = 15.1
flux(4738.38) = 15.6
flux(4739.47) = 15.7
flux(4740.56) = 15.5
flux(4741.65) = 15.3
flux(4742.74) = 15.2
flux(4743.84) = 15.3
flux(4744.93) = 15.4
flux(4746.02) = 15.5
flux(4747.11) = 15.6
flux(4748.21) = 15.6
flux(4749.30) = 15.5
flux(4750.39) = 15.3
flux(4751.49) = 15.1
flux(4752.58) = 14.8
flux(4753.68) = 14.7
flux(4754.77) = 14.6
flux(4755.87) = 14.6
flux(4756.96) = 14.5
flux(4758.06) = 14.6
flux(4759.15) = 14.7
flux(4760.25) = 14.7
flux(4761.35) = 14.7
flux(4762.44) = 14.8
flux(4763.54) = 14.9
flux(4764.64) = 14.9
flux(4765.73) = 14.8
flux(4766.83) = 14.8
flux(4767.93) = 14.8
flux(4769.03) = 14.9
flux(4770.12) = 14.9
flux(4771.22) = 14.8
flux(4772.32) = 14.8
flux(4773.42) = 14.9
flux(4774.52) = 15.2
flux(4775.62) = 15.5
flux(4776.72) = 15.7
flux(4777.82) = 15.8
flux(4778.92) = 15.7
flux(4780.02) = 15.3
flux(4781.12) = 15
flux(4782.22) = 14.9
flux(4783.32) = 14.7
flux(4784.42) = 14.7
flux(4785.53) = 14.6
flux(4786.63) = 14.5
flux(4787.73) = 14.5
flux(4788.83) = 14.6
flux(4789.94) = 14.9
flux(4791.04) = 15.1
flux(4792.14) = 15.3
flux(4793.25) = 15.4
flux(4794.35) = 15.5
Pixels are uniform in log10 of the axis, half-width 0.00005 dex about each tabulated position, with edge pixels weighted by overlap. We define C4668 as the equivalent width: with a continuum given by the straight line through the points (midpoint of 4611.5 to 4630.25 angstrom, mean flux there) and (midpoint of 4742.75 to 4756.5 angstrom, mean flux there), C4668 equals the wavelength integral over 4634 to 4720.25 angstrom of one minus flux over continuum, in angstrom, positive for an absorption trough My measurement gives 2.1 angstrom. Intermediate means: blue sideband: 15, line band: 14.7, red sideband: 15.2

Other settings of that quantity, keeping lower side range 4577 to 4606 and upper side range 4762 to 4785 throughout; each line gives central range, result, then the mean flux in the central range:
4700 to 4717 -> 0.41 angstrom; 14.5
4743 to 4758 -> -0.14 angstrom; 15.1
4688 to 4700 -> -0.29 angstrom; 15.1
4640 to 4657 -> 0.25 angstrom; 14.4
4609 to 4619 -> -0.59 angstrom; 15.3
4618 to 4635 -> -0.42 angstrom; 14.9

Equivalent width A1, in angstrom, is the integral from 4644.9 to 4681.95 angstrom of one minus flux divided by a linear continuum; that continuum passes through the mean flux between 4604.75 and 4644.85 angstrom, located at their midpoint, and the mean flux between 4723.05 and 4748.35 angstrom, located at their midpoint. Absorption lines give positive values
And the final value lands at 1.5 angstrom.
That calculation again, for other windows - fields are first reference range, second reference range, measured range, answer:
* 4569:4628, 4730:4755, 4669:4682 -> 0.2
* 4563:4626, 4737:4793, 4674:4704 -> 0.1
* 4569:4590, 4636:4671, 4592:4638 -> -1.3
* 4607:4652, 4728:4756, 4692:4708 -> 0.4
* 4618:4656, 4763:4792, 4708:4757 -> -0.4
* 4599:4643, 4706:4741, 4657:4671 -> 0.5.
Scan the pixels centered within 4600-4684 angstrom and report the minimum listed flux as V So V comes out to 13.2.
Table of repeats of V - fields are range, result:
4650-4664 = 14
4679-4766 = 13.9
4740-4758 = 14.5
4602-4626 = 14.3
